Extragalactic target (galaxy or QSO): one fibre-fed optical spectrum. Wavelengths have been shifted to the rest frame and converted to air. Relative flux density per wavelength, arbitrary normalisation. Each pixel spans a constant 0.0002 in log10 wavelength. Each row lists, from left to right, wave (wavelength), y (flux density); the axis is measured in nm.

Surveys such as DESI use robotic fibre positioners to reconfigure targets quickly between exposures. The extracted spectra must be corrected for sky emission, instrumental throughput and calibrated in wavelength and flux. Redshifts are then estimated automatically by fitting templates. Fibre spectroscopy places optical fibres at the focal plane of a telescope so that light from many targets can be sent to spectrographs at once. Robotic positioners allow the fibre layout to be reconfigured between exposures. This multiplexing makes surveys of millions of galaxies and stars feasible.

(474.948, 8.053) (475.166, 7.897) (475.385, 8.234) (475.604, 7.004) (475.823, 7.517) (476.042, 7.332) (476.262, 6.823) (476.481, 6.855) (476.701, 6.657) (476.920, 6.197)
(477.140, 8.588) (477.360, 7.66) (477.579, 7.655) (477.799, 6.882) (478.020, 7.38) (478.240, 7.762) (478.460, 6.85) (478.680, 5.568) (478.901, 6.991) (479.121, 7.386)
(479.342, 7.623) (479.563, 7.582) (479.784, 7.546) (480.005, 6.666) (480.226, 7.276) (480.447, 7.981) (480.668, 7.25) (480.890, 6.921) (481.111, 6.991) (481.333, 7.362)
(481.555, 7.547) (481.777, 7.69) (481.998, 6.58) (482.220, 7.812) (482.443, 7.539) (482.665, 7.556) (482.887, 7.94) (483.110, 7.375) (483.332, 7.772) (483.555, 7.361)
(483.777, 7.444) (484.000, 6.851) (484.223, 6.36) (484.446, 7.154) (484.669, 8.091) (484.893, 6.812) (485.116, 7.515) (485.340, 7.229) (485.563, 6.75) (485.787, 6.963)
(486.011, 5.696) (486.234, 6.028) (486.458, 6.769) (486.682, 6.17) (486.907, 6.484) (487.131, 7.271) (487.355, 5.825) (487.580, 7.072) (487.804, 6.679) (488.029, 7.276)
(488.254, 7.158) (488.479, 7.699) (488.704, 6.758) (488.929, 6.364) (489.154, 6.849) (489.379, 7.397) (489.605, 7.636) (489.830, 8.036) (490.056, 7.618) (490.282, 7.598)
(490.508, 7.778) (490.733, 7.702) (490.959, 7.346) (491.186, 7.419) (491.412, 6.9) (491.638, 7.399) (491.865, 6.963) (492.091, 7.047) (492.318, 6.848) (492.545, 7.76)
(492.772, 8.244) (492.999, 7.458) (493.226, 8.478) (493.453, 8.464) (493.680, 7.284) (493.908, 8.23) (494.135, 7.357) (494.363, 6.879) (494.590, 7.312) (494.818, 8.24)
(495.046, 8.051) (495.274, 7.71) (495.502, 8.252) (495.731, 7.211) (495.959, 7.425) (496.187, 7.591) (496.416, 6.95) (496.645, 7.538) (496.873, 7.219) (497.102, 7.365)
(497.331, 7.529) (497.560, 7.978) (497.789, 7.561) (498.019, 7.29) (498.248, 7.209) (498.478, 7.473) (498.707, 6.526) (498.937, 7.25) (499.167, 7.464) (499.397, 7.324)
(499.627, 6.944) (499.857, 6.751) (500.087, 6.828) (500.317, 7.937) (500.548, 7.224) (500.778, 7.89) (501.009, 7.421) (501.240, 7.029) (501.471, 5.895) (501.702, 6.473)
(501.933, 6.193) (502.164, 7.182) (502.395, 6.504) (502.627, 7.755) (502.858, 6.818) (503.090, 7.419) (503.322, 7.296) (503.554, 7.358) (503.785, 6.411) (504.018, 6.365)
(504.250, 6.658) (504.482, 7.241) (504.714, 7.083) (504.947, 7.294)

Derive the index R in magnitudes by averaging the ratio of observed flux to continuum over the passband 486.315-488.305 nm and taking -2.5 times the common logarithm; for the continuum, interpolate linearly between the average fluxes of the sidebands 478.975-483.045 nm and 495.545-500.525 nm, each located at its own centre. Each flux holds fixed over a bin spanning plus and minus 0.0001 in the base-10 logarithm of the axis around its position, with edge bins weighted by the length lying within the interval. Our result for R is 0.100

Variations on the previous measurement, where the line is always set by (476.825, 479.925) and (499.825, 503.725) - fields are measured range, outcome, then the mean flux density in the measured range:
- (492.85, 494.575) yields -0.09 mag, 7.73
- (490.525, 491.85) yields -0.03 mag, 7.36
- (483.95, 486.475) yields 0.05 mag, 6.85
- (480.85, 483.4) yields -0.03 mag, 7.43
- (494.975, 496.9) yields -0.07 mag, 7.55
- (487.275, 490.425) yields 0.00 mag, 7.16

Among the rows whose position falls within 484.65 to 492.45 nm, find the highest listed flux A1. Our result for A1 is 8.091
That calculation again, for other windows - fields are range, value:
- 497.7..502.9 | 7.937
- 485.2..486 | 7.229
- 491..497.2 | 8.478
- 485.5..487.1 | 6.963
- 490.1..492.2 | 7.778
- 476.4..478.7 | 8.588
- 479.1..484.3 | 7.981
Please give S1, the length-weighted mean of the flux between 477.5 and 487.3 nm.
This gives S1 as 7.14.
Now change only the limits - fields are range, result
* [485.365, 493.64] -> 7.17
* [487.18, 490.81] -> 7.21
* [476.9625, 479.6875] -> 7.3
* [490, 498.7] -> 7.53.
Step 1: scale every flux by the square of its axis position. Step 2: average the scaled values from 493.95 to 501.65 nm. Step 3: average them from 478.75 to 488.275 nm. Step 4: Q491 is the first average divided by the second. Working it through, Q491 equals 1.1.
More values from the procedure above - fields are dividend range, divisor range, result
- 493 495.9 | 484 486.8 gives 1.19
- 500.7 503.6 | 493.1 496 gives 0.93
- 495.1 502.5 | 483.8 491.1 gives 1.08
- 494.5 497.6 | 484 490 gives 1.14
